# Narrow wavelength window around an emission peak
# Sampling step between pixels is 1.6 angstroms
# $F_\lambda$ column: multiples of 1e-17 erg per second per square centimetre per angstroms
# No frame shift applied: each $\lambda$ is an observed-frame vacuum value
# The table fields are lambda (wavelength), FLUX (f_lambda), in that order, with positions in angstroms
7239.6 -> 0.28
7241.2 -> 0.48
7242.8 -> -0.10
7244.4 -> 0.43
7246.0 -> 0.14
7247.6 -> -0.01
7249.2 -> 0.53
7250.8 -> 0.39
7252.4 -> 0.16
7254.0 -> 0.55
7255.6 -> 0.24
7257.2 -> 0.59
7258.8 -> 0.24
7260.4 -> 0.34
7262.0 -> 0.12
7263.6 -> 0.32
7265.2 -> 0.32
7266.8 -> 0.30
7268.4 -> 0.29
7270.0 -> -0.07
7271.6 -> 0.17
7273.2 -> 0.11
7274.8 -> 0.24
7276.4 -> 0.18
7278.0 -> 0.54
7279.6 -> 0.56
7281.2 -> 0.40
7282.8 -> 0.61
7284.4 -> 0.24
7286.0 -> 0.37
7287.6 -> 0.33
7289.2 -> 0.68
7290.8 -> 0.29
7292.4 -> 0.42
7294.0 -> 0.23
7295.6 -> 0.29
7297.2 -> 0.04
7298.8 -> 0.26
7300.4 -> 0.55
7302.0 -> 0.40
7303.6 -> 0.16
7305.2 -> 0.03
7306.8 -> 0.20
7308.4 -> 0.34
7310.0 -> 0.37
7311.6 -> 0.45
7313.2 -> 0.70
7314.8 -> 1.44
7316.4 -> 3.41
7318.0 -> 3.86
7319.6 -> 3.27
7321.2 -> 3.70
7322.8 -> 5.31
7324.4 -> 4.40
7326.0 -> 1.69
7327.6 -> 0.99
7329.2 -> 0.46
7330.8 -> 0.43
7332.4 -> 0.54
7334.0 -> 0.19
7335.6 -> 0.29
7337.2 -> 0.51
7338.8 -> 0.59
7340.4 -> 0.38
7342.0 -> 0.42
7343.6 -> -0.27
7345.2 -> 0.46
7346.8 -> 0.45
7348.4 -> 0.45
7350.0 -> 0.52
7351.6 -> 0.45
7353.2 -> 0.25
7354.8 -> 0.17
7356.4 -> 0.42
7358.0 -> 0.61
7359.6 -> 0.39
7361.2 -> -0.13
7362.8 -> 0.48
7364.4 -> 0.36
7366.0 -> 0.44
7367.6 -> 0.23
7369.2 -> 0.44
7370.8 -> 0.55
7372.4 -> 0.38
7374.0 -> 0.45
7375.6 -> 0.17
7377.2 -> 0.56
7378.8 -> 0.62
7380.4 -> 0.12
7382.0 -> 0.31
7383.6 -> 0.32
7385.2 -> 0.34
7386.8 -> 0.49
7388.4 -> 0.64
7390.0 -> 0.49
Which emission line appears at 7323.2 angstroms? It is [O II]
